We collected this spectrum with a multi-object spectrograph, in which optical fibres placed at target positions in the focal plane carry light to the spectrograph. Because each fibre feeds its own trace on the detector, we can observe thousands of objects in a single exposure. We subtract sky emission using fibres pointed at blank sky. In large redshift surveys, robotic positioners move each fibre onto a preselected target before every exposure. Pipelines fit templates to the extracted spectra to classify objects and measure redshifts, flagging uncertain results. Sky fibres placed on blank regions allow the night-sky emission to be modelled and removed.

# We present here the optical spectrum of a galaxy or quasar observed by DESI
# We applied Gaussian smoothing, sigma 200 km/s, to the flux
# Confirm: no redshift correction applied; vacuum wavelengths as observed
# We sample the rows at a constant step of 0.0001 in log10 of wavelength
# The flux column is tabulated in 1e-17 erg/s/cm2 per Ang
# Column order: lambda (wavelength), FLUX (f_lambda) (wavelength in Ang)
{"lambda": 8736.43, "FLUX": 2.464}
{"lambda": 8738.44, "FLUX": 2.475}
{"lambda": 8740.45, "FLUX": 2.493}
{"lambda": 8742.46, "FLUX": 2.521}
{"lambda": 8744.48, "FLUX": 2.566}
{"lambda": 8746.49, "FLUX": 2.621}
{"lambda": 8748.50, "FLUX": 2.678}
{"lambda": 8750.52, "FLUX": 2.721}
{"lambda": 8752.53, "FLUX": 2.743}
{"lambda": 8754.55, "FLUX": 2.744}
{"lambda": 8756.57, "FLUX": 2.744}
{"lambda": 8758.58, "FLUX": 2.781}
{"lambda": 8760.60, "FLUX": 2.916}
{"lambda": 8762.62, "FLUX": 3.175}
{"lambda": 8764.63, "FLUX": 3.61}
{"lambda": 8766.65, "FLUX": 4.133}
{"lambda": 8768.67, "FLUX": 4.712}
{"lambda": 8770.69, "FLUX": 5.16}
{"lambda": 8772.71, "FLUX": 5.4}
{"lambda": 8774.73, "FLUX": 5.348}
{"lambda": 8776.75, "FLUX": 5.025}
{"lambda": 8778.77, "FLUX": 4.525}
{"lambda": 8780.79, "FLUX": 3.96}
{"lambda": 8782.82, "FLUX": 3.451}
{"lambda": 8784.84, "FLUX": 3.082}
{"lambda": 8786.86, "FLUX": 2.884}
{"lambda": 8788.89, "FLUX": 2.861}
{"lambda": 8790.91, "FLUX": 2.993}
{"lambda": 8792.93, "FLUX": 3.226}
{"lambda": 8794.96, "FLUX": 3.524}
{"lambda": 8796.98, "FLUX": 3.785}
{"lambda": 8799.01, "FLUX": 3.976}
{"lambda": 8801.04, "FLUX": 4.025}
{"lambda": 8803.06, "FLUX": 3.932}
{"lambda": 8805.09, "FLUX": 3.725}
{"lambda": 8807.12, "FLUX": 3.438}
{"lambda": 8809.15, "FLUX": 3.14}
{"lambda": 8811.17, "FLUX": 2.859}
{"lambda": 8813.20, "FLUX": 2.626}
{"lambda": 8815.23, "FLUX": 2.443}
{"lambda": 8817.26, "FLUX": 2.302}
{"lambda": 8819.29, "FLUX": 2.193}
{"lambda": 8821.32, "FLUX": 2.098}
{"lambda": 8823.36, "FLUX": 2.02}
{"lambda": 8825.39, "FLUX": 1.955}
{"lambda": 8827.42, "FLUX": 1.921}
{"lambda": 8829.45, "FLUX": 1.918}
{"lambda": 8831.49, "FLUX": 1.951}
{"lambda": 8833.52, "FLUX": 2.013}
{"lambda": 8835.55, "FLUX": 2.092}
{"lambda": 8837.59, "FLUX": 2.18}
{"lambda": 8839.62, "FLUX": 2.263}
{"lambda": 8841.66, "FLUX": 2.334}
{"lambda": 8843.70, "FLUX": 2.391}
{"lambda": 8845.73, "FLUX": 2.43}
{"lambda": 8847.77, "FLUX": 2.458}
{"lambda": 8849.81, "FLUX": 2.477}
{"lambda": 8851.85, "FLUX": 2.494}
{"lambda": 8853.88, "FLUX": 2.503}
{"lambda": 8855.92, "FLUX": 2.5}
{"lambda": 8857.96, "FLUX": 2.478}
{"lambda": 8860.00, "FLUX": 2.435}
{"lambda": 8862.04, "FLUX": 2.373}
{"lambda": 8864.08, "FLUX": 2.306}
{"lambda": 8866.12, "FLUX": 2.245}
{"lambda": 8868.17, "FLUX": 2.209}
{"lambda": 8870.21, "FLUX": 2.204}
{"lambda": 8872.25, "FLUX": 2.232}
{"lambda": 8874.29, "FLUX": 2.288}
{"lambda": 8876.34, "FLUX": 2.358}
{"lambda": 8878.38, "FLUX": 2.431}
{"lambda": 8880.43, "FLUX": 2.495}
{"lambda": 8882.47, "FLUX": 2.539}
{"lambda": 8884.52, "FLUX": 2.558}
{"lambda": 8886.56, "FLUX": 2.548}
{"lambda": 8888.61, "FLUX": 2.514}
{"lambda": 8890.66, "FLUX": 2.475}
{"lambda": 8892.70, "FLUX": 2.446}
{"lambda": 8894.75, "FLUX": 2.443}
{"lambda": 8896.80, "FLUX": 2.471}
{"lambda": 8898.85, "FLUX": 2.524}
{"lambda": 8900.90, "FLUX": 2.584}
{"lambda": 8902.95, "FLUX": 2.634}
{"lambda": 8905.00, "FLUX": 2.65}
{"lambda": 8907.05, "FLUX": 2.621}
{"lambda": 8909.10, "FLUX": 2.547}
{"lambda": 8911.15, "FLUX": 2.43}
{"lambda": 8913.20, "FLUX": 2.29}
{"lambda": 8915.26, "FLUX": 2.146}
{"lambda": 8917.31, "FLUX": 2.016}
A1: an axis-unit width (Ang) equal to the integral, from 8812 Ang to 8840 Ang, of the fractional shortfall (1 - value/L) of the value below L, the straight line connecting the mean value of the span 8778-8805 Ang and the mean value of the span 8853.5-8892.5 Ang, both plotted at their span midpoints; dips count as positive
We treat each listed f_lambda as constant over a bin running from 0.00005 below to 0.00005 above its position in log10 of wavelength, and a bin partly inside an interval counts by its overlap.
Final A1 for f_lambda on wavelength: 8.4 Ang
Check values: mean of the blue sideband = 3.55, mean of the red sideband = 2.4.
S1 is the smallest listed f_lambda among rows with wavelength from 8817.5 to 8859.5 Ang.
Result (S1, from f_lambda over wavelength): 1.918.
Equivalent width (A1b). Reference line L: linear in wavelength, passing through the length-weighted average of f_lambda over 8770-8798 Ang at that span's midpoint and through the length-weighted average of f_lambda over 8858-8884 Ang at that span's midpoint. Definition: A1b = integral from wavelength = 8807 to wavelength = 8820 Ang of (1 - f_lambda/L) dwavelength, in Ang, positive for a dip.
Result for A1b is 2.8 Ang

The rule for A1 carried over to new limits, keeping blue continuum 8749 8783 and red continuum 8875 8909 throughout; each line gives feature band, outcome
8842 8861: 3.1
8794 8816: 0.1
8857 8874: 2.9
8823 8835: 4.6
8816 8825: 3.1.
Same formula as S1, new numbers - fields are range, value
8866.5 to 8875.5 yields 2.204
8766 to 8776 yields 4.133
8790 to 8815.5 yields 2.443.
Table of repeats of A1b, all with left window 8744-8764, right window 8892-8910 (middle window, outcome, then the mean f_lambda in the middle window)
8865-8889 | 1.9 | 2.38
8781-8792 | -1.5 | 3.12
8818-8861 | 6.6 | 2.24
